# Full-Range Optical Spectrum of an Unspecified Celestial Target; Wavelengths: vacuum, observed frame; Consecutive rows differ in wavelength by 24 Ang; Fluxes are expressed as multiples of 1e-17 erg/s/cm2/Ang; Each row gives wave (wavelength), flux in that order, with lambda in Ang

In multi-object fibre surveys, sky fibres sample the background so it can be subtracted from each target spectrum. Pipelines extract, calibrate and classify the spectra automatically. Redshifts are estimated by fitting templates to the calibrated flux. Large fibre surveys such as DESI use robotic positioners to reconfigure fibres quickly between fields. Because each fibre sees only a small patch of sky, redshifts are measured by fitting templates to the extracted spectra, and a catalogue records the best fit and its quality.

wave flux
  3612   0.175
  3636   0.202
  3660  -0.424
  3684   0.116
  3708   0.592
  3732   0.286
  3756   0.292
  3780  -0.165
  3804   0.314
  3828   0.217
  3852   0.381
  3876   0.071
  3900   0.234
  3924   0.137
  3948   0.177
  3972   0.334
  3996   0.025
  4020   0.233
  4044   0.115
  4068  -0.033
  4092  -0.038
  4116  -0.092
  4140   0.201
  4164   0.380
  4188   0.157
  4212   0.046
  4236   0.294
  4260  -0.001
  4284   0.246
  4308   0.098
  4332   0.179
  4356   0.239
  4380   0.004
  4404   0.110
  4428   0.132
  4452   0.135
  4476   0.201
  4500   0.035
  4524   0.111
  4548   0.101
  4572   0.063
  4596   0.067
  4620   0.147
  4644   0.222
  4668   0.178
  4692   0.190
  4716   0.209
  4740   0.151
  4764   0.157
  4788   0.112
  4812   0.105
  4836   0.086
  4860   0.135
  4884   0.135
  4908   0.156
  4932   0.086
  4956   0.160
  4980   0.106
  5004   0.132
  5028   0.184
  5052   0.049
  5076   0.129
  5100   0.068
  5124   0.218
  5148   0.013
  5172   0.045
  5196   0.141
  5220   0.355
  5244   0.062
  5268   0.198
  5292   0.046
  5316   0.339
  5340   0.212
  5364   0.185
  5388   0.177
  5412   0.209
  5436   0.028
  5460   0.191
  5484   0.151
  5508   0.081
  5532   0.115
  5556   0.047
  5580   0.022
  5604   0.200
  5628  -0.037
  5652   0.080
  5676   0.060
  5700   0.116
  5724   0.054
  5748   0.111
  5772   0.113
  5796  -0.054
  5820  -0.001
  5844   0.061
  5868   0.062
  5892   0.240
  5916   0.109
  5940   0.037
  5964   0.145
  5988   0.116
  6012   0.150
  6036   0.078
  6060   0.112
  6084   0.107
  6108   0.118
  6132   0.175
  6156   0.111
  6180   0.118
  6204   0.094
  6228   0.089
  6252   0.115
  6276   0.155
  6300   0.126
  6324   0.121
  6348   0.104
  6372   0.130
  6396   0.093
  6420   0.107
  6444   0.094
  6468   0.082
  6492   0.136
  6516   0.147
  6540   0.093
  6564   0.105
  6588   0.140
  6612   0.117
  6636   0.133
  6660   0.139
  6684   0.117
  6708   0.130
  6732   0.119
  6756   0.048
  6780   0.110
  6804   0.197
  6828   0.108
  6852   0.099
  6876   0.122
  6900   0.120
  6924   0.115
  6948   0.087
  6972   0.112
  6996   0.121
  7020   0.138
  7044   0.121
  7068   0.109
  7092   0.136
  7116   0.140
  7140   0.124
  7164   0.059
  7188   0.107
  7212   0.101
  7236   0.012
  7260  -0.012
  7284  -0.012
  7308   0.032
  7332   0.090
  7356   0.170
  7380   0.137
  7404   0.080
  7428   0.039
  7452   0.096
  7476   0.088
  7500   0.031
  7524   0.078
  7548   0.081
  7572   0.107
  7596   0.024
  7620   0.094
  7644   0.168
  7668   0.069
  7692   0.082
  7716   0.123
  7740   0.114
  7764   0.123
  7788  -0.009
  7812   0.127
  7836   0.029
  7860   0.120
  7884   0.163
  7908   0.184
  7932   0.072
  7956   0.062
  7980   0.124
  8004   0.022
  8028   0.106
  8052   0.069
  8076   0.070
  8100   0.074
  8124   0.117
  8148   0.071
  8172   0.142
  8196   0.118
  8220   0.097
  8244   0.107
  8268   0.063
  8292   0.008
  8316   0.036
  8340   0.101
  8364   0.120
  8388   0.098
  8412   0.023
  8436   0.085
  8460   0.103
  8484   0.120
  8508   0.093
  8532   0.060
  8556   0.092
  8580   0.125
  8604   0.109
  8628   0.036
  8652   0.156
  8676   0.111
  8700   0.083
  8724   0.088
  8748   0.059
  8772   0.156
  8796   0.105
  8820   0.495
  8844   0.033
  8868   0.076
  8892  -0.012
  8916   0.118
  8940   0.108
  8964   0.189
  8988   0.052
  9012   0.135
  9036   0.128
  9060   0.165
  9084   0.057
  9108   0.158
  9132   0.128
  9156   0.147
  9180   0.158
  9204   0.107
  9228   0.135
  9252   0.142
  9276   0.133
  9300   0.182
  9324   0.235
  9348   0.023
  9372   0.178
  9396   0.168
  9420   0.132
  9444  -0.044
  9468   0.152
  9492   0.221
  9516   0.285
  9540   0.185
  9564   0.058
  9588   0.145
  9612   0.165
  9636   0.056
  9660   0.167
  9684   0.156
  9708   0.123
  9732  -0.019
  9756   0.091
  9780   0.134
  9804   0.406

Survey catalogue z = 1.365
